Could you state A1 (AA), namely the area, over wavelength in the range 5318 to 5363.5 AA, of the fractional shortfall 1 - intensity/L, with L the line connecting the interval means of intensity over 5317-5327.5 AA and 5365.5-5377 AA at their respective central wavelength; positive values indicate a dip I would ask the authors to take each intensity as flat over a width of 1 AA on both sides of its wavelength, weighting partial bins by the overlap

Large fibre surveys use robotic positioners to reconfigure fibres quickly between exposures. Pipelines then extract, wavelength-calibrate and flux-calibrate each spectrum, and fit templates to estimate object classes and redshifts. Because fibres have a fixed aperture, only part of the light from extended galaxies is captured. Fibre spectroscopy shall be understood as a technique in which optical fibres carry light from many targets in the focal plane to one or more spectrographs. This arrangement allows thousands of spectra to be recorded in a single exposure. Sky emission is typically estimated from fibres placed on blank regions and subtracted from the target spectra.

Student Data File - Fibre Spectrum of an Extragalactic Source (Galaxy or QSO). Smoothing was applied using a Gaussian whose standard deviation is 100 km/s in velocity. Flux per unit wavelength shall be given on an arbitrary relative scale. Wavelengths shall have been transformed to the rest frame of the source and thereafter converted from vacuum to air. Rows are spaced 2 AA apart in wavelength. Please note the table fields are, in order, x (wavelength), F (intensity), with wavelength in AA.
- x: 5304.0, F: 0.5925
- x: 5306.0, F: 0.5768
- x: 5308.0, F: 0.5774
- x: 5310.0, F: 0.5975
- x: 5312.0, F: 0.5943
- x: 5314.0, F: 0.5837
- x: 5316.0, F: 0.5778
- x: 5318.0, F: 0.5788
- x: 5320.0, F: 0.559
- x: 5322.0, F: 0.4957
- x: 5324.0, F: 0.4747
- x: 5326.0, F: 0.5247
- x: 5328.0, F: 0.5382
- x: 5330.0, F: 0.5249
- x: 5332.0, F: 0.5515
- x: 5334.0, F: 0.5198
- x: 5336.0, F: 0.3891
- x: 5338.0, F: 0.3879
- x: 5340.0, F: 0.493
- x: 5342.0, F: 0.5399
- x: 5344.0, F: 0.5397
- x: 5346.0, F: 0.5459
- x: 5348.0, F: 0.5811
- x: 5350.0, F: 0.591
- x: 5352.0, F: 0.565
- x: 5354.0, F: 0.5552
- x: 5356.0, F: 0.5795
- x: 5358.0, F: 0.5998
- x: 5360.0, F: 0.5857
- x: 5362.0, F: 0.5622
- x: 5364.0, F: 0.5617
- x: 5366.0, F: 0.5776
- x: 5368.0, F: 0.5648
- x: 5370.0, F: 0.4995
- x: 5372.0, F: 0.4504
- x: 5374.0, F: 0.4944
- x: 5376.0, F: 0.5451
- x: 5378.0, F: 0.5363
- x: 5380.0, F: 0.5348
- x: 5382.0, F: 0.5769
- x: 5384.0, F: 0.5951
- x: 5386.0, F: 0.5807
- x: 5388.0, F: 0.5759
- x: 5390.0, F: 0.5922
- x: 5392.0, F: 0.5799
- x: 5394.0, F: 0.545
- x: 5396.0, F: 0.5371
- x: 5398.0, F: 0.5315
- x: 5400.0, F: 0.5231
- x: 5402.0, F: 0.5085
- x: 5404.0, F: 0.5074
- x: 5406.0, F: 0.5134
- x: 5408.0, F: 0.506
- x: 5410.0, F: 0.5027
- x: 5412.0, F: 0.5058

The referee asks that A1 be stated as -0.8 AA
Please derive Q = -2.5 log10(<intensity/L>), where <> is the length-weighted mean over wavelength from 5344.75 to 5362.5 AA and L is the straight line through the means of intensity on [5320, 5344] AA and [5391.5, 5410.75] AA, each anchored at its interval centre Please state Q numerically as -0.13 mag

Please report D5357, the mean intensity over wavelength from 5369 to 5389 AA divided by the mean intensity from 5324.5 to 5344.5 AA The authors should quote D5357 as 1.1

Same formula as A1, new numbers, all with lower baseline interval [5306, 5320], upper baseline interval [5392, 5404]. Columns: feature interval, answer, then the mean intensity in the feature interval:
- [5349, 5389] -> -0.6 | 0.557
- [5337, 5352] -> 0.9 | 0.528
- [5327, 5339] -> 1.8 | 0.485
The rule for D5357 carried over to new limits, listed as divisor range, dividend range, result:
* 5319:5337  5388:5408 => 1.06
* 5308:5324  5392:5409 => 0.93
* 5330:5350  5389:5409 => 1.05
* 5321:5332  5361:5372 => 1.06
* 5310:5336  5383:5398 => 1.06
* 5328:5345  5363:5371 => 1.11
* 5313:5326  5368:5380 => 0.94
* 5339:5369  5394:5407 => 0.93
